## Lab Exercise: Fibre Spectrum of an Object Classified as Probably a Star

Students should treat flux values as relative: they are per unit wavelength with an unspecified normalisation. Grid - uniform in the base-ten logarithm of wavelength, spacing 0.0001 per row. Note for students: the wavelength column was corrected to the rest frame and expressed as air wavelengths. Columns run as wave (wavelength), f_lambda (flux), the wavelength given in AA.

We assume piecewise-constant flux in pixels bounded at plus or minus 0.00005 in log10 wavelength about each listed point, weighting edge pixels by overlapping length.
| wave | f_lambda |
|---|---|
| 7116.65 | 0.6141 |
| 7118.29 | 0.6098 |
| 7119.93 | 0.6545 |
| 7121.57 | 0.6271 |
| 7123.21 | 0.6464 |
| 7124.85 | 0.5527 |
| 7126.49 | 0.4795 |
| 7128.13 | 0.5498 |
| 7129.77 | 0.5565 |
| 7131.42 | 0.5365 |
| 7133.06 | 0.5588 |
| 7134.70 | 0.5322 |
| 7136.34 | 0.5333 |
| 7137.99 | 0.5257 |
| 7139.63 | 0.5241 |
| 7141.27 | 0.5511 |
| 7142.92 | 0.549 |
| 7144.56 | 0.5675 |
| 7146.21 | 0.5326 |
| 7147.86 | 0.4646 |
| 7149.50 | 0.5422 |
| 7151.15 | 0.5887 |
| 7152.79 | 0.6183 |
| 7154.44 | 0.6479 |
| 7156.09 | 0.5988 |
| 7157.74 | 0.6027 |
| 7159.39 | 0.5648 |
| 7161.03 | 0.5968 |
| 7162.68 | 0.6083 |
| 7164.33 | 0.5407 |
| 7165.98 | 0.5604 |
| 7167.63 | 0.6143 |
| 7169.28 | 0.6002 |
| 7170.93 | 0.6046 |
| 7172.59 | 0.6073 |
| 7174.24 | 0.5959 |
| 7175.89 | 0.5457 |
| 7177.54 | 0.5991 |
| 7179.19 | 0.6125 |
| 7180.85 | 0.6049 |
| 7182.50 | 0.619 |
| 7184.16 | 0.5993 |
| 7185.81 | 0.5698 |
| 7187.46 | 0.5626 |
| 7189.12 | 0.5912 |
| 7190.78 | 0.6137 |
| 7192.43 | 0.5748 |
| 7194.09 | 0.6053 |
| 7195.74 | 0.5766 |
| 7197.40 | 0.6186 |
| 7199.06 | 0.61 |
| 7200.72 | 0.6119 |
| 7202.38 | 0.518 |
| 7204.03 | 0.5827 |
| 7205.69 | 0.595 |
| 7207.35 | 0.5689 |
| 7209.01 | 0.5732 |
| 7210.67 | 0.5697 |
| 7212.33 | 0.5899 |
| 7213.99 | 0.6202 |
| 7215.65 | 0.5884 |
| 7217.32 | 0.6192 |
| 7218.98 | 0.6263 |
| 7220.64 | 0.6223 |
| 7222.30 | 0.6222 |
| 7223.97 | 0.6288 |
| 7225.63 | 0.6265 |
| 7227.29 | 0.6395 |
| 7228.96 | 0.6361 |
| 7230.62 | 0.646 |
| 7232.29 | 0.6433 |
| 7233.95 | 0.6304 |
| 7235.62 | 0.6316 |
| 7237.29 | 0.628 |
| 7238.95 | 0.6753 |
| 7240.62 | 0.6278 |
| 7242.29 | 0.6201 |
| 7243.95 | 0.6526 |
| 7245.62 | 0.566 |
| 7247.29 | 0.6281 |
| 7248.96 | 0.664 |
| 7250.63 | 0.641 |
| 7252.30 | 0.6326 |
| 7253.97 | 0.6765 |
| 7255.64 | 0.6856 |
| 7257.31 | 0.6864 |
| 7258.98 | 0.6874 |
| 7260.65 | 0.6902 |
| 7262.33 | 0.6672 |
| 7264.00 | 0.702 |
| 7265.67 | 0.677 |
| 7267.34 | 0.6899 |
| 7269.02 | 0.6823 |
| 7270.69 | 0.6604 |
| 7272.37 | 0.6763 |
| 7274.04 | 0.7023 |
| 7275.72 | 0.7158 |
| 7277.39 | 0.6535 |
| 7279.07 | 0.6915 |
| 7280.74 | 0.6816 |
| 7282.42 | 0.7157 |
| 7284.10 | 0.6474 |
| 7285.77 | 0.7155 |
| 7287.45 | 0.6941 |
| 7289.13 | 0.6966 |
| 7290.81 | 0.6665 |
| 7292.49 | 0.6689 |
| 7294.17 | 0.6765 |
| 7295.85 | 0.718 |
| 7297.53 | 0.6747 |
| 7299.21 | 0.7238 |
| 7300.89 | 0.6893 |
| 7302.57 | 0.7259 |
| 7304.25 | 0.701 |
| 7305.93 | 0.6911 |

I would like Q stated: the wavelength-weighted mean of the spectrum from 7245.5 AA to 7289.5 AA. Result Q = 0.677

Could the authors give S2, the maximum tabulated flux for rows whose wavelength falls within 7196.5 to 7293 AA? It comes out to 0.7158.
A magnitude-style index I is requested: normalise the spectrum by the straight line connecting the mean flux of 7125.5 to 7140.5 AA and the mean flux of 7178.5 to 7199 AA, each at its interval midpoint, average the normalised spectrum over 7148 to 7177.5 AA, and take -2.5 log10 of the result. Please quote -0.04 mag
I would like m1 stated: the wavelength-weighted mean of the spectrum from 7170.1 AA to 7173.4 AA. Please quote 0.605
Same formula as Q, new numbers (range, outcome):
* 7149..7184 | 0.594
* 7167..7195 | 0.595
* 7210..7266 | 0.64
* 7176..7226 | 0.596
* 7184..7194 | 0.586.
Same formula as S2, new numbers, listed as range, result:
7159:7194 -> 0.619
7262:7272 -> 0.702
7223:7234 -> 0.646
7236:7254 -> 0.6765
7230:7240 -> 0.6753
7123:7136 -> 0.6464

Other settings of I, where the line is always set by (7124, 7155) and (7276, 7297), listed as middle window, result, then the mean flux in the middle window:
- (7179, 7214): 0.021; 0.589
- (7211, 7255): 0.010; 0.63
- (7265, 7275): -0.018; 0.681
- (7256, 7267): -0.037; 0.686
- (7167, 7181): -0.033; 0.598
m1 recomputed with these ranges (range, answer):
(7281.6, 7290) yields 0.694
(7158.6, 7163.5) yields 0.591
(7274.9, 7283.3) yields 0.691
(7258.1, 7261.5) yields 0.688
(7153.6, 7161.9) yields 0.602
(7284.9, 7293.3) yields 0.688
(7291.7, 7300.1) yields 0.693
